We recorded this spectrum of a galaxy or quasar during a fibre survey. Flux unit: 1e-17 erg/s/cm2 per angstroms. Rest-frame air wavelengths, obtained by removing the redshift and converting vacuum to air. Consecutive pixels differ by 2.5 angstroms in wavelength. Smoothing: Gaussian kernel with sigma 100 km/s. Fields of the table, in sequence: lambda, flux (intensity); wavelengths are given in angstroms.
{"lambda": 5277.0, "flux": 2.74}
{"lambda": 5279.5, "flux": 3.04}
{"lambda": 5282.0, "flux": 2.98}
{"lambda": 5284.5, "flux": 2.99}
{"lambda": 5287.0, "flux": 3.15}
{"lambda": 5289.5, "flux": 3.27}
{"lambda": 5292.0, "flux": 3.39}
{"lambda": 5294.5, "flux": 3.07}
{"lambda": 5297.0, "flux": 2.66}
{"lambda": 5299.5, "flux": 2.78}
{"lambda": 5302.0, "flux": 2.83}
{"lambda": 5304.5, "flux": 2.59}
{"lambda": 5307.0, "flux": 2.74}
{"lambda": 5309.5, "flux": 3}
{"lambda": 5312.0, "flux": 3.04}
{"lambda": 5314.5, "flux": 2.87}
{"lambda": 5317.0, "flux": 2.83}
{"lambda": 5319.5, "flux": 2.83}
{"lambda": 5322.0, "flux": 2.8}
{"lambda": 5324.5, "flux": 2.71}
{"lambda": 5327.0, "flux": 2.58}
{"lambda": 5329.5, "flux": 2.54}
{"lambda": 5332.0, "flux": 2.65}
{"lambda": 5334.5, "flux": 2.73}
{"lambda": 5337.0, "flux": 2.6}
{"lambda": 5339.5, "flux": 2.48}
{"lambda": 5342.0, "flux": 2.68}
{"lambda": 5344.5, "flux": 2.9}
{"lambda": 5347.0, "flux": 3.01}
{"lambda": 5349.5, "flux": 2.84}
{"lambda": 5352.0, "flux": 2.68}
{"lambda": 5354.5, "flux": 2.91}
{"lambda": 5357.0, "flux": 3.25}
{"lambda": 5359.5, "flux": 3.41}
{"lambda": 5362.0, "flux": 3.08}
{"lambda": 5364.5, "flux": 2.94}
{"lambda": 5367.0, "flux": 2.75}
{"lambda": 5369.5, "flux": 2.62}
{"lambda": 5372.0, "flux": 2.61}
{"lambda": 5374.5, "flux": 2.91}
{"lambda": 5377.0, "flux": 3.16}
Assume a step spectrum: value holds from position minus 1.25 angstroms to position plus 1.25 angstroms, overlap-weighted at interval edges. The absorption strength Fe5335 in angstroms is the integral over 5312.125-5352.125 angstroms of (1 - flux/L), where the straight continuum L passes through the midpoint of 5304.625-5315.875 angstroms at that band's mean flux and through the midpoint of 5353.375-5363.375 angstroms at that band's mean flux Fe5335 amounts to 3.50 angstroms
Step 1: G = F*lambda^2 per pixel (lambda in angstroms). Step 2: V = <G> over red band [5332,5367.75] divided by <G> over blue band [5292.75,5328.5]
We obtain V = 1.0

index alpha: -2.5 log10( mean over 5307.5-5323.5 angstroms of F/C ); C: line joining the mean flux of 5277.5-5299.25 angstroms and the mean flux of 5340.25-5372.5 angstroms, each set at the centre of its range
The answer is 0.04 mag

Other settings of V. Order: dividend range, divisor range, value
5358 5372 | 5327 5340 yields 1.14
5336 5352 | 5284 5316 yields 0.95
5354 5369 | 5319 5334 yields 1.15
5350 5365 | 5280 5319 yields 1.05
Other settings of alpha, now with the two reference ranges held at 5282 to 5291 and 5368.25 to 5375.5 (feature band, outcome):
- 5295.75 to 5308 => 0.123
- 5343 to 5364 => -0.078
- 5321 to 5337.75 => 0.100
